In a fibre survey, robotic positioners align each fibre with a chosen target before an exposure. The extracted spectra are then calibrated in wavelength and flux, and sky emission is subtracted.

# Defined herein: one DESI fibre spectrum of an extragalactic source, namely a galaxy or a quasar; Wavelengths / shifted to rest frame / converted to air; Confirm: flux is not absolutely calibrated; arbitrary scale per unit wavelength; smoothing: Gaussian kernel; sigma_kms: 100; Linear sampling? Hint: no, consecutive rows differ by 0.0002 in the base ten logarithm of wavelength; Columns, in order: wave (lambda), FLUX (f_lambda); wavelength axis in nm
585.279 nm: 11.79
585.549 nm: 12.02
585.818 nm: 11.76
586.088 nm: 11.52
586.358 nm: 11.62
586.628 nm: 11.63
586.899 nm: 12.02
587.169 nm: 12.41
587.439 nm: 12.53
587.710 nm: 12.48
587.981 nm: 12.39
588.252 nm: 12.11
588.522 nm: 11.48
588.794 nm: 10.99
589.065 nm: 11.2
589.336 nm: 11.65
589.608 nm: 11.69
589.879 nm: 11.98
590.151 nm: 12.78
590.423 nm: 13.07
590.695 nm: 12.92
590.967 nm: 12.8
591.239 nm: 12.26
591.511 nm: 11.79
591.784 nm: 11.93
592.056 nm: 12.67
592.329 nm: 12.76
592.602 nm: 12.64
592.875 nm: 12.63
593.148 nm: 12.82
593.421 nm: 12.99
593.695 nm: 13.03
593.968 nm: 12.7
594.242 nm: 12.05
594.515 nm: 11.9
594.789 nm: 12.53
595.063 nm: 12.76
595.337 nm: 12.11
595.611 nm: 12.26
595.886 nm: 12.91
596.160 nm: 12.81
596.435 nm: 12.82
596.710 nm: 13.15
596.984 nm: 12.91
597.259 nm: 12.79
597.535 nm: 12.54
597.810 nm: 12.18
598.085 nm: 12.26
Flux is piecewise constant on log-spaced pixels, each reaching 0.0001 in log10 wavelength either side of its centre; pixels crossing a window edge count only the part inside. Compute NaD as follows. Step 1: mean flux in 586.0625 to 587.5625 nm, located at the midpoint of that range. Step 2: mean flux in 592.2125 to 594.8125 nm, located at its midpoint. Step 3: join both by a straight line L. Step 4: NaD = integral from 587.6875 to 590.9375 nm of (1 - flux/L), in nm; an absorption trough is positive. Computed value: 0.04 nm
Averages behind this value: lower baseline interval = 12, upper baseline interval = 12.6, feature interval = 12.1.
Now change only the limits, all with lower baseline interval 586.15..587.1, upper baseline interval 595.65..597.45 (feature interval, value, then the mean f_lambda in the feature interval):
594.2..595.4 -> 0.03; 12.3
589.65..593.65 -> -0.08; 12.6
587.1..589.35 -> 0.01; 11.9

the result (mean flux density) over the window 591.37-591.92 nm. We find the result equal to 11.9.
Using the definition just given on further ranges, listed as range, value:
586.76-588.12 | 12.4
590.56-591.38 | 12.7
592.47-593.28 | 12.7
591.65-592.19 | 12.3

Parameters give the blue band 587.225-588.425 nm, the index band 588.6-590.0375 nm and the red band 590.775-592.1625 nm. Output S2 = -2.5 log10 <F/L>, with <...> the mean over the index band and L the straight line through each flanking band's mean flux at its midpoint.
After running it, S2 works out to 0.07 mag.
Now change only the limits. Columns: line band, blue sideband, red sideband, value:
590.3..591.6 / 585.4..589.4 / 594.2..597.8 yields -0.039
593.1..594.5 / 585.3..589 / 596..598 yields -0.016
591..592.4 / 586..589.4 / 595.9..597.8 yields -0.003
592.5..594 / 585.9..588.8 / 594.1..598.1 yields -0.040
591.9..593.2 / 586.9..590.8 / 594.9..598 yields -0.027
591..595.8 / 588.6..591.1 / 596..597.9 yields -0.004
